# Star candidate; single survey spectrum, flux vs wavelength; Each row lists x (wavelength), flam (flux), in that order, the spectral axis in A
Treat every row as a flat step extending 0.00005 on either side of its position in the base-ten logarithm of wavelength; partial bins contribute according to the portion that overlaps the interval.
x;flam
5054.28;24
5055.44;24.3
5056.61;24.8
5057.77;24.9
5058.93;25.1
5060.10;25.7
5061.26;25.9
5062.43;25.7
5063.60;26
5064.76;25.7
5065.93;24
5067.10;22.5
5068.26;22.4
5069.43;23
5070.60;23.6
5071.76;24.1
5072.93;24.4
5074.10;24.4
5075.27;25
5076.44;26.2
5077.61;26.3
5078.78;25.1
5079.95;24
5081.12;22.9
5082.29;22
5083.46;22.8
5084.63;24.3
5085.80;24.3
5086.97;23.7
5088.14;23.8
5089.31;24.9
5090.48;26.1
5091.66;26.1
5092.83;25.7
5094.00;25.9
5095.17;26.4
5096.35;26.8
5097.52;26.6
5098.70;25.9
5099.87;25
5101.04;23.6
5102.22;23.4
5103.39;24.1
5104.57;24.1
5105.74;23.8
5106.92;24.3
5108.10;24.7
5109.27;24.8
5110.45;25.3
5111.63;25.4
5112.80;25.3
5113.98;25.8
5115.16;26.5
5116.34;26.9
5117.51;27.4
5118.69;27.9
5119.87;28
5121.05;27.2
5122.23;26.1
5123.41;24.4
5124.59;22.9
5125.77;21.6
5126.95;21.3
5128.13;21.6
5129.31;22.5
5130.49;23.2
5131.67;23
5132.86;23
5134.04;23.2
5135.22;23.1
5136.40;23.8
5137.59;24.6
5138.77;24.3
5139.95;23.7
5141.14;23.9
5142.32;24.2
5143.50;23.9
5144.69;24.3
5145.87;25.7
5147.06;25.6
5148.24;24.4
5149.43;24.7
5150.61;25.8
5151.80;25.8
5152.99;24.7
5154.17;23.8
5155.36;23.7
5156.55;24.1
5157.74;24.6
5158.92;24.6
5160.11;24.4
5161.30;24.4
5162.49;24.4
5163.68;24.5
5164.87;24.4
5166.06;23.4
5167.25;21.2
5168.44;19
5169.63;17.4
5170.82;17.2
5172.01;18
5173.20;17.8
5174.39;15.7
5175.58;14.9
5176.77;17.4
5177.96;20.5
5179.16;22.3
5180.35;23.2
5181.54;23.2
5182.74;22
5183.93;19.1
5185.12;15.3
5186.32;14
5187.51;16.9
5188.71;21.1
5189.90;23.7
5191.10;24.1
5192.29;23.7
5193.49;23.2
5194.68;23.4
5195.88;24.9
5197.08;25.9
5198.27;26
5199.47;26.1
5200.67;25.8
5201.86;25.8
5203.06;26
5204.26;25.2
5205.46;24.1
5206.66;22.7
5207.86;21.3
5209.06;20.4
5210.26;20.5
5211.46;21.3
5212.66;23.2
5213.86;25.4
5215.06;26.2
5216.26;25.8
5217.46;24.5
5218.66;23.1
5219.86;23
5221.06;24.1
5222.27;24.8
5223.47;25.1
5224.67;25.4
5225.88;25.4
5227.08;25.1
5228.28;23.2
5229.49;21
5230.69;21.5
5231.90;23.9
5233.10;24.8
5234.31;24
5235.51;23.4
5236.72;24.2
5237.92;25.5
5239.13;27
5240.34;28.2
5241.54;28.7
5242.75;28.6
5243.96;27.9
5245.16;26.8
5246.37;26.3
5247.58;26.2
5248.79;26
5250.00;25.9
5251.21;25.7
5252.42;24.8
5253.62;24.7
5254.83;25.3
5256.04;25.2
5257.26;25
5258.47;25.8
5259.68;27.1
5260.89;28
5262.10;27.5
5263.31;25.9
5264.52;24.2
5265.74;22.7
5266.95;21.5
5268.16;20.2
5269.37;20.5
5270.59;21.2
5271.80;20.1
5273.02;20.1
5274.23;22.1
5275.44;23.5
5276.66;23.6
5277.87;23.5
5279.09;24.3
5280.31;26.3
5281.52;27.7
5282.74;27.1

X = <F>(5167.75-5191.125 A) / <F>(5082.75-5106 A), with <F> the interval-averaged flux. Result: 0.8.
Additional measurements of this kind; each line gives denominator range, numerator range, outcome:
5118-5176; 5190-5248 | 1.06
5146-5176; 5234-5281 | 1.11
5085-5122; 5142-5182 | 0.88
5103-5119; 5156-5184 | 0.83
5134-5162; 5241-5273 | 1.02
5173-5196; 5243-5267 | 1.27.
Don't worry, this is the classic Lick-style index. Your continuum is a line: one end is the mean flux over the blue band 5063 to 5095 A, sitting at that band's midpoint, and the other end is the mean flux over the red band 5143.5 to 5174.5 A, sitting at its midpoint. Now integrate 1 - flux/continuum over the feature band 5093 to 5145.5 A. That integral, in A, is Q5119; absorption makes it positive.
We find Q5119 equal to -2.1 A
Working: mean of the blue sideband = 24.4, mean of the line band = 24.6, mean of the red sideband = 23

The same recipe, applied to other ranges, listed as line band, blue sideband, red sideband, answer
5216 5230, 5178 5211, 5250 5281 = -0.6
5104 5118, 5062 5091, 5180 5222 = -0.8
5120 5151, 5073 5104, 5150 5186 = -1.5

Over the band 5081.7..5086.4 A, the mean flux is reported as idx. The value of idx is 23.4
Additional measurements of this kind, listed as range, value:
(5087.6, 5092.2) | 25.2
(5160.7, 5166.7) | 24.2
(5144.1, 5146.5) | 25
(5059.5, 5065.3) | 25.8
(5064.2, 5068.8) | 23.7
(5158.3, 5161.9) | 24.5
